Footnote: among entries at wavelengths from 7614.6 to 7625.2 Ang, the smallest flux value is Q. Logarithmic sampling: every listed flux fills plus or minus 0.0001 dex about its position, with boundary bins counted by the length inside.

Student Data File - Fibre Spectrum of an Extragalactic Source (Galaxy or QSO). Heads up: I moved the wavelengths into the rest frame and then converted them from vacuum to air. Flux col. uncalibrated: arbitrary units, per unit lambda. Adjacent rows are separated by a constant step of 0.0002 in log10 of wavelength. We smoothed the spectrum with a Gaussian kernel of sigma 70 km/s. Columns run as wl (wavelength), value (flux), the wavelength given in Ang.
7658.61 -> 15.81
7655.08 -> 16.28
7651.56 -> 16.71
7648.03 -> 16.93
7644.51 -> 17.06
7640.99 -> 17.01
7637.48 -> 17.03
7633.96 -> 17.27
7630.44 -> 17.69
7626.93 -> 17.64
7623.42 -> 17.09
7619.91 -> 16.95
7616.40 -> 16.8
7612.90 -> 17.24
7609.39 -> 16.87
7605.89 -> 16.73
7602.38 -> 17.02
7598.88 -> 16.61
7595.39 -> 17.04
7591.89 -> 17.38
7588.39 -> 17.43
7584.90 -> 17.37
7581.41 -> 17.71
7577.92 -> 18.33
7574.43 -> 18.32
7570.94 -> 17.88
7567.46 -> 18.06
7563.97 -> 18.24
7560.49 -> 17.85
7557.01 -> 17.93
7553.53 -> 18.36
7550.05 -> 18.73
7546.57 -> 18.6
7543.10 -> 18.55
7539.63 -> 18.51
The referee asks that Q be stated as 16.8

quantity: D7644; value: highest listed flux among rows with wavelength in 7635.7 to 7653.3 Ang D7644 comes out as 17.06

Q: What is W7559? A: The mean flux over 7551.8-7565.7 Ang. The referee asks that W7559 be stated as 18.1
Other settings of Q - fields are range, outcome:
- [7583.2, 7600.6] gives 16.61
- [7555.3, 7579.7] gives 17.85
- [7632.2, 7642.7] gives 17.01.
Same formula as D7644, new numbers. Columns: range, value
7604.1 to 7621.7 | 17.24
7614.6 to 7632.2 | 17.69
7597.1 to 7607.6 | 17.02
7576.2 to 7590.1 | 18.33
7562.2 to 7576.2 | 18.32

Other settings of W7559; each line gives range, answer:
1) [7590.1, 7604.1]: 17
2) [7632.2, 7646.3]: 17.1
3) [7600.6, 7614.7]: 17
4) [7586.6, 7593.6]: 17.4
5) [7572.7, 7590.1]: 17.8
